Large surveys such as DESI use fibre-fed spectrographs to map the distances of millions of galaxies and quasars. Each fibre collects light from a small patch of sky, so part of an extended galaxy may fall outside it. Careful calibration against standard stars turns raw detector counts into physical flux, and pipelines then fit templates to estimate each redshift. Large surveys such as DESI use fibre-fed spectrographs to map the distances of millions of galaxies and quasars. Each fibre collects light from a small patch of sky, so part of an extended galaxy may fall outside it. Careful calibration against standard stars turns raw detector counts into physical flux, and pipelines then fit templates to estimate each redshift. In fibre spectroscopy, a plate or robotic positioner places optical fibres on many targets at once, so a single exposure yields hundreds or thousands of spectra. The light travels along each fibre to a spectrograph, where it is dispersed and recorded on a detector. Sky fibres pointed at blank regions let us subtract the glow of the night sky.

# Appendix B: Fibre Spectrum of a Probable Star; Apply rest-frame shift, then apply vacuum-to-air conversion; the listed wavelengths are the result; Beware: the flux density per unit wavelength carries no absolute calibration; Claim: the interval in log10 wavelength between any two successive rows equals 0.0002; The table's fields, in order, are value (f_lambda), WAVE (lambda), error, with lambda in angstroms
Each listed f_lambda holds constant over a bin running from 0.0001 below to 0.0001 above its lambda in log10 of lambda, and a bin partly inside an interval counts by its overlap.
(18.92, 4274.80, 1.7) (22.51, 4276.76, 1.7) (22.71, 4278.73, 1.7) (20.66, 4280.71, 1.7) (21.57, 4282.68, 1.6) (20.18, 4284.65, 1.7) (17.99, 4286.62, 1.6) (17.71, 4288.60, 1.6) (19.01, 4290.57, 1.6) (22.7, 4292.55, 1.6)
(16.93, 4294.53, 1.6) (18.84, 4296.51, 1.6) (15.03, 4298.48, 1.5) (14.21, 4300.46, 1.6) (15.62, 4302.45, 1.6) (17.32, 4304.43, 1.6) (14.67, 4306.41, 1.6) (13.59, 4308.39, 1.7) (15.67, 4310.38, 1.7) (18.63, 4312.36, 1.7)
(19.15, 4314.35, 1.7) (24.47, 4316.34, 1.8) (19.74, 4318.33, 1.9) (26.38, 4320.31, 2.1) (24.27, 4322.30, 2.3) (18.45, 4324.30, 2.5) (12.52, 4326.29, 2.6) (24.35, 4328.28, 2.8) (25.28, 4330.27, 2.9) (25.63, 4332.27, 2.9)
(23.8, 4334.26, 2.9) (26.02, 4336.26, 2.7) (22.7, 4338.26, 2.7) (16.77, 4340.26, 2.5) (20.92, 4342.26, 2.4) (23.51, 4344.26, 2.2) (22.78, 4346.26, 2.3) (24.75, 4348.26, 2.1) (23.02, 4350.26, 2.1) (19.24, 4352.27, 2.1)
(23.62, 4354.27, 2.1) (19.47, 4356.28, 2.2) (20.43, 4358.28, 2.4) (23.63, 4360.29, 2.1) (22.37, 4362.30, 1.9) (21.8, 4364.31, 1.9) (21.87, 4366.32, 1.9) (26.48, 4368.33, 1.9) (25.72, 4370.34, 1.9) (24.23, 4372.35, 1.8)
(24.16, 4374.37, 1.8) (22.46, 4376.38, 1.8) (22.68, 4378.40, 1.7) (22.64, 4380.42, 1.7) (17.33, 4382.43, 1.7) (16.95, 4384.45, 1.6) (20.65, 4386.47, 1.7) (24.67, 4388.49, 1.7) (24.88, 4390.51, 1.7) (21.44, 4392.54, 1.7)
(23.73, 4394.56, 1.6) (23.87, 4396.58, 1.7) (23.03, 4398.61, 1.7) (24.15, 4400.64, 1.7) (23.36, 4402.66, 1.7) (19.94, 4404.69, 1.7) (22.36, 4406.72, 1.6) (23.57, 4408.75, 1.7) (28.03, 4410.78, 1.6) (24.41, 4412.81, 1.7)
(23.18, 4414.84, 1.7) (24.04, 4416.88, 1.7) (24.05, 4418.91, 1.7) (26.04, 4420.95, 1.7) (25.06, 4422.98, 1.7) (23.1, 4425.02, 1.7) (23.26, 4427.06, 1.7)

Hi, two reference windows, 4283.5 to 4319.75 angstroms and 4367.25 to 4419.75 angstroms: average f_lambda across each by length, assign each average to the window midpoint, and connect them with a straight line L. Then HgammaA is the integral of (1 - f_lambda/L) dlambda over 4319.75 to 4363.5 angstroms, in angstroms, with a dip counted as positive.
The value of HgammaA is -4.4 angstroms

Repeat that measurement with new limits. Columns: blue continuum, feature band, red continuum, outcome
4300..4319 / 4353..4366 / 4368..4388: -0.6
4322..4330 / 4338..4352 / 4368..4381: -0.2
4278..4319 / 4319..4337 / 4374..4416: -2.9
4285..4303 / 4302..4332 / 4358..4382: -0.2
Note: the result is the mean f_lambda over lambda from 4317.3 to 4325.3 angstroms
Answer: 22.2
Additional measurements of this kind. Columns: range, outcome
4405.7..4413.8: 24.6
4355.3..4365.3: 21.5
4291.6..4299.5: 18.3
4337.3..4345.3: 21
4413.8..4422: 24.3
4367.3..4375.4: 25.1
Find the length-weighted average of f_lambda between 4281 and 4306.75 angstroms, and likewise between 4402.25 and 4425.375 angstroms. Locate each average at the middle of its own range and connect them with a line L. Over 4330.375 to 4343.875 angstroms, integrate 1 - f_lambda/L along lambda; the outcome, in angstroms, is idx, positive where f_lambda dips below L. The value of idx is -1.8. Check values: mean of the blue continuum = 18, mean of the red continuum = 24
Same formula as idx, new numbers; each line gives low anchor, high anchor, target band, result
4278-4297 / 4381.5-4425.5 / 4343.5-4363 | -0.54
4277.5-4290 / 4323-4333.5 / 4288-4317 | 4.46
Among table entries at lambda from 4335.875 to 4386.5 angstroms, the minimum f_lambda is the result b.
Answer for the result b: 16.77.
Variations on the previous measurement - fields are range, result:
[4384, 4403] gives 16.95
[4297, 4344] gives 12.52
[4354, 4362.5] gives 19.47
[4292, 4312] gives 13.59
